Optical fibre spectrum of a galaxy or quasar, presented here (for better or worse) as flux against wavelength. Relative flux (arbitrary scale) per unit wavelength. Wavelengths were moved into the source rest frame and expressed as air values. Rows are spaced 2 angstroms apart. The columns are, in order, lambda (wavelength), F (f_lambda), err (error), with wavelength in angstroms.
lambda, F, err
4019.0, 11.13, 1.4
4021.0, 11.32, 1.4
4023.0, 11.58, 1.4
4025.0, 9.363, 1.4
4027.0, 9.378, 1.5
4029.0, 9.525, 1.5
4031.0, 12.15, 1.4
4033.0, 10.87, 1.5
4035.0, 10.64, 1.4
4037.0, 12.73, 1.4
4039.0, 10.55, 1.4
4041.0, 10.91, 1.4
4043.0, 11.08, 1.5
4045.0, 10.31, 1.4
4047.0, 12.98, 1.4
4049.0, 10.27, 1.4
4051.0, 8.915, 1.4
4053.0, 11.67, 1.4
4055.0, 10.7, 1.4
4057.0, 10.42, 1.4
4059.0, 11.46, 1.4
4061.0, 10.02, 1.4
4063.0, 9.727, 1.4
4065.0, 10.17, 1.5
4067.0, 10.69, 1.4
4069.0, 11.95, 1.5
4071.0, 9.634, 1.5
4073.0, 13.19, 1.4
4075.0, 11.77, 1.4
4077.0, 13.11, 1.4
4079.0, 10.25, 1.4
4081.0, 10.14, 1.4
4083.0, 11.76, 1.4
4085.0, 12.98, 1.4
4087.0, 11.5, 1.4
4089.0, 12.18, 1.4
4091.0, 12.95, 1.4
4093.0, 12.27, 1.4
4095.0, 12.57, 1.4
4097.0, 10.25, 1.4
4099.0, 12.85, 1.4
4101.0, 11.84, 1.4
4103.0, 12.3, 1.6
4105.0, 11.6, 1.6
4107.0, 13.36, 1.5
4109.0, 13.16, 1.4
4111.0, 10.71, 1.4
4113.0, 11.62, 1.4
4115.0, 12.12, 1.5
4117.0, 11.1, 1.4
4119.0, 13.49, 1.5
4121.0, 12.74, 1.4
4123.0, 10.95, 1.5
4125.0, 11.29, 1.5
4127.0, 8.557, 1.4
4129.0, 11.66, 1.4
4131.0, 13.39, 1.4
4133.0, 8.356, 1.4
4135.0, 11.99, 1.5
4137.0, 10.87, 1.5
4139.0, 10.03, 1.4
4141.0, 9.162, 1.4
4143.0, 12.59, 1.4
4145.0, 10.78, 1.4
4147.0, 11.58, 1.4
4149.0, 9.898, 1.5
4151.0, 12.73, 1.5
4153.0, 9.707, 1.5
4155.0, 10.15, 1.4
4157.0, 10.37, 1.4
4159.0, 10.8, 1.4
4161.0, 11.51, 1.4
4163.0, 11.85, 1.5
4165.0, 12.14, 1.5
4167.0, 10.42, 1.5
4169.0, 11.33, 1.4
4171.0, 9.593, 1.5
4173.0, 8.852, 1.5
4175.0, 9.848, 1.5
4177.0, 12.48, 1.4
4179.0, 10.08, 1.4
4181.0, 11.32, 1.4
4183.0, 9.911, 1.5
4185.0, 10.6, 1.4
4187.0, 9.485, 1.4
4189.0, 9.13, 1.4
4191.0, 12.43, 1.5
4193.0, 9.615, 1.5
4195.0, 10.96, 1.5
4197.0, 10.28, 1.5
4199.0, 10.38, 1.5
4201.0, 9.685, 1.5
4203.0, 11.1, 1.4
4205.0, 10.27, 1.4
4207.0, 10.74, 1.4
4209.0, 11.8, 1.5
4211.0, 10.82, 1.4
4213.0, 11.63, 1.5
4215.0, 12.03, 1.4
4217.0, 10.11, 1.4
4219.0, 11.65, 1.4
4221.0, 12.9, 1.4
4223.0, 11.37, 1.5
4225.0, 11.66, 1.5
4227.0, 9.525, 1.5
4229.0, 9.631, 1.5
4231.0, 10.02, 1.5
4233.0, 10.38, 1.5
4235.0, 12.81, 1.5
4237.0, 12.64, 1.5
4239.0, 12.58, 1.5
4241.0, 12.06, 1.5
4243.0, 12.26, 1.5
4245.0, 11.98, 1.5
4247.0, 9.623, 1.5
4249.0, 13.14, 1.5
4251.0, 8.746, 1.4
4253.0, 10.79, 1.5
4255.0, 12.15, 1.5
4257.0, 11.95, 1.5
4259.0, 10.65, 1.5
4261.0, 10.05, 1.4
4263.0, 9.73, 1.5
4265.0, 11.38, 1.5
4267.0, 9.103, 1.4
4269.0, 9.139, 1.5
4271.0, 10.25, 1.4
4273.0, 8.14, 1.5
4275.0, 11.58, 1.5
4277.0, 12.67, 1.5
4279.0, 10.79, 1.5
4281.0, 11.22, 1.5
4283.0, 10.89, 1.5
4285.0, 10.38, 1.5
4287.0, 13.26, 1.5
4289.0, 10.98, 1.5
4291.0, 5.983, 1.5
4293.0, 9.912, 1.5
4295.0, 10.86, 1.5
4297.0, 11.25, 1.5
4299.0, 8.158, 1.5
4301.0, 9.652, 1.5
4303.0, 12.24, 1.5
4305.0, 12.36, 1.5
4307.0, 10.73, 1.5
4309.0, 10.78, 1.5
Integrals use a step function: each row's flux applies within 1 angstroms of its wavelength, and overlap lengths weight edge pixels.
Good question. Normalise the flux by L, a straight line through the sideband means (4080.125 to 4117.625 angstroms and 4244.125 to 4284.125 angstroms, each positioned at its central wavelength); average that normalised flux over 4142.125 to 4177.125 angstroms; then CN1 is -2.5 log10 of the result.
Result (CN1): 0.06 mag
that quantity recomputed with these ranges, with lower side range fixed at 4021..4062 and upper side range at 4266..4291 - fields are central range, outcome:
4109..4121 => -0.124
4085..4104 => -0.133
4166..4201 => 0.026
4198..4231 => -0.034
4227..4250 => -0.090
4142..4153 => -0.068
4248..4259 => -0.075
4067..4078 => -0.103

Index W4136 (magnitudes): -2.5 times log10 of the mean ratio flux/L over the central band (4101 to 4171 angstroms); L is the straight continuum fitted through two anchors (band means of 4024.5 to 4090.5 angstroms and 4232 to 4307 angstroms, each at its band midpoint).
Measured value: -0.03 mag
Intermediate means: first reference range 11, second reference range 10.9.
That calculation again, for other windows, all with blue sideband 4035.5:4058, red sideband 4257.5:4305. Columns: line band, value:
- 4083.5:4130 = -0.105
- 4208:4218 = -0.070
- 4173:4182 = -0.005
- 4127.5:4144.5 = -0.018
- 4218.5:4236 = -0.055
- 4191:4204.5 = 0.012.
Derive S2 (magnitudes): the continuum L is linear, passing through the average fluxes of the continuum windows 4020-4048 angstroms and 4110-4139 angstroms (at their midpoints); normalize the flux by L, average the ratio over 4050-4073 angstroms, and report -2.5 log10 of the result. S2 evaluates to 0.05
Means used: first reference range 11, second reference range 11.3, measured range 10.6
